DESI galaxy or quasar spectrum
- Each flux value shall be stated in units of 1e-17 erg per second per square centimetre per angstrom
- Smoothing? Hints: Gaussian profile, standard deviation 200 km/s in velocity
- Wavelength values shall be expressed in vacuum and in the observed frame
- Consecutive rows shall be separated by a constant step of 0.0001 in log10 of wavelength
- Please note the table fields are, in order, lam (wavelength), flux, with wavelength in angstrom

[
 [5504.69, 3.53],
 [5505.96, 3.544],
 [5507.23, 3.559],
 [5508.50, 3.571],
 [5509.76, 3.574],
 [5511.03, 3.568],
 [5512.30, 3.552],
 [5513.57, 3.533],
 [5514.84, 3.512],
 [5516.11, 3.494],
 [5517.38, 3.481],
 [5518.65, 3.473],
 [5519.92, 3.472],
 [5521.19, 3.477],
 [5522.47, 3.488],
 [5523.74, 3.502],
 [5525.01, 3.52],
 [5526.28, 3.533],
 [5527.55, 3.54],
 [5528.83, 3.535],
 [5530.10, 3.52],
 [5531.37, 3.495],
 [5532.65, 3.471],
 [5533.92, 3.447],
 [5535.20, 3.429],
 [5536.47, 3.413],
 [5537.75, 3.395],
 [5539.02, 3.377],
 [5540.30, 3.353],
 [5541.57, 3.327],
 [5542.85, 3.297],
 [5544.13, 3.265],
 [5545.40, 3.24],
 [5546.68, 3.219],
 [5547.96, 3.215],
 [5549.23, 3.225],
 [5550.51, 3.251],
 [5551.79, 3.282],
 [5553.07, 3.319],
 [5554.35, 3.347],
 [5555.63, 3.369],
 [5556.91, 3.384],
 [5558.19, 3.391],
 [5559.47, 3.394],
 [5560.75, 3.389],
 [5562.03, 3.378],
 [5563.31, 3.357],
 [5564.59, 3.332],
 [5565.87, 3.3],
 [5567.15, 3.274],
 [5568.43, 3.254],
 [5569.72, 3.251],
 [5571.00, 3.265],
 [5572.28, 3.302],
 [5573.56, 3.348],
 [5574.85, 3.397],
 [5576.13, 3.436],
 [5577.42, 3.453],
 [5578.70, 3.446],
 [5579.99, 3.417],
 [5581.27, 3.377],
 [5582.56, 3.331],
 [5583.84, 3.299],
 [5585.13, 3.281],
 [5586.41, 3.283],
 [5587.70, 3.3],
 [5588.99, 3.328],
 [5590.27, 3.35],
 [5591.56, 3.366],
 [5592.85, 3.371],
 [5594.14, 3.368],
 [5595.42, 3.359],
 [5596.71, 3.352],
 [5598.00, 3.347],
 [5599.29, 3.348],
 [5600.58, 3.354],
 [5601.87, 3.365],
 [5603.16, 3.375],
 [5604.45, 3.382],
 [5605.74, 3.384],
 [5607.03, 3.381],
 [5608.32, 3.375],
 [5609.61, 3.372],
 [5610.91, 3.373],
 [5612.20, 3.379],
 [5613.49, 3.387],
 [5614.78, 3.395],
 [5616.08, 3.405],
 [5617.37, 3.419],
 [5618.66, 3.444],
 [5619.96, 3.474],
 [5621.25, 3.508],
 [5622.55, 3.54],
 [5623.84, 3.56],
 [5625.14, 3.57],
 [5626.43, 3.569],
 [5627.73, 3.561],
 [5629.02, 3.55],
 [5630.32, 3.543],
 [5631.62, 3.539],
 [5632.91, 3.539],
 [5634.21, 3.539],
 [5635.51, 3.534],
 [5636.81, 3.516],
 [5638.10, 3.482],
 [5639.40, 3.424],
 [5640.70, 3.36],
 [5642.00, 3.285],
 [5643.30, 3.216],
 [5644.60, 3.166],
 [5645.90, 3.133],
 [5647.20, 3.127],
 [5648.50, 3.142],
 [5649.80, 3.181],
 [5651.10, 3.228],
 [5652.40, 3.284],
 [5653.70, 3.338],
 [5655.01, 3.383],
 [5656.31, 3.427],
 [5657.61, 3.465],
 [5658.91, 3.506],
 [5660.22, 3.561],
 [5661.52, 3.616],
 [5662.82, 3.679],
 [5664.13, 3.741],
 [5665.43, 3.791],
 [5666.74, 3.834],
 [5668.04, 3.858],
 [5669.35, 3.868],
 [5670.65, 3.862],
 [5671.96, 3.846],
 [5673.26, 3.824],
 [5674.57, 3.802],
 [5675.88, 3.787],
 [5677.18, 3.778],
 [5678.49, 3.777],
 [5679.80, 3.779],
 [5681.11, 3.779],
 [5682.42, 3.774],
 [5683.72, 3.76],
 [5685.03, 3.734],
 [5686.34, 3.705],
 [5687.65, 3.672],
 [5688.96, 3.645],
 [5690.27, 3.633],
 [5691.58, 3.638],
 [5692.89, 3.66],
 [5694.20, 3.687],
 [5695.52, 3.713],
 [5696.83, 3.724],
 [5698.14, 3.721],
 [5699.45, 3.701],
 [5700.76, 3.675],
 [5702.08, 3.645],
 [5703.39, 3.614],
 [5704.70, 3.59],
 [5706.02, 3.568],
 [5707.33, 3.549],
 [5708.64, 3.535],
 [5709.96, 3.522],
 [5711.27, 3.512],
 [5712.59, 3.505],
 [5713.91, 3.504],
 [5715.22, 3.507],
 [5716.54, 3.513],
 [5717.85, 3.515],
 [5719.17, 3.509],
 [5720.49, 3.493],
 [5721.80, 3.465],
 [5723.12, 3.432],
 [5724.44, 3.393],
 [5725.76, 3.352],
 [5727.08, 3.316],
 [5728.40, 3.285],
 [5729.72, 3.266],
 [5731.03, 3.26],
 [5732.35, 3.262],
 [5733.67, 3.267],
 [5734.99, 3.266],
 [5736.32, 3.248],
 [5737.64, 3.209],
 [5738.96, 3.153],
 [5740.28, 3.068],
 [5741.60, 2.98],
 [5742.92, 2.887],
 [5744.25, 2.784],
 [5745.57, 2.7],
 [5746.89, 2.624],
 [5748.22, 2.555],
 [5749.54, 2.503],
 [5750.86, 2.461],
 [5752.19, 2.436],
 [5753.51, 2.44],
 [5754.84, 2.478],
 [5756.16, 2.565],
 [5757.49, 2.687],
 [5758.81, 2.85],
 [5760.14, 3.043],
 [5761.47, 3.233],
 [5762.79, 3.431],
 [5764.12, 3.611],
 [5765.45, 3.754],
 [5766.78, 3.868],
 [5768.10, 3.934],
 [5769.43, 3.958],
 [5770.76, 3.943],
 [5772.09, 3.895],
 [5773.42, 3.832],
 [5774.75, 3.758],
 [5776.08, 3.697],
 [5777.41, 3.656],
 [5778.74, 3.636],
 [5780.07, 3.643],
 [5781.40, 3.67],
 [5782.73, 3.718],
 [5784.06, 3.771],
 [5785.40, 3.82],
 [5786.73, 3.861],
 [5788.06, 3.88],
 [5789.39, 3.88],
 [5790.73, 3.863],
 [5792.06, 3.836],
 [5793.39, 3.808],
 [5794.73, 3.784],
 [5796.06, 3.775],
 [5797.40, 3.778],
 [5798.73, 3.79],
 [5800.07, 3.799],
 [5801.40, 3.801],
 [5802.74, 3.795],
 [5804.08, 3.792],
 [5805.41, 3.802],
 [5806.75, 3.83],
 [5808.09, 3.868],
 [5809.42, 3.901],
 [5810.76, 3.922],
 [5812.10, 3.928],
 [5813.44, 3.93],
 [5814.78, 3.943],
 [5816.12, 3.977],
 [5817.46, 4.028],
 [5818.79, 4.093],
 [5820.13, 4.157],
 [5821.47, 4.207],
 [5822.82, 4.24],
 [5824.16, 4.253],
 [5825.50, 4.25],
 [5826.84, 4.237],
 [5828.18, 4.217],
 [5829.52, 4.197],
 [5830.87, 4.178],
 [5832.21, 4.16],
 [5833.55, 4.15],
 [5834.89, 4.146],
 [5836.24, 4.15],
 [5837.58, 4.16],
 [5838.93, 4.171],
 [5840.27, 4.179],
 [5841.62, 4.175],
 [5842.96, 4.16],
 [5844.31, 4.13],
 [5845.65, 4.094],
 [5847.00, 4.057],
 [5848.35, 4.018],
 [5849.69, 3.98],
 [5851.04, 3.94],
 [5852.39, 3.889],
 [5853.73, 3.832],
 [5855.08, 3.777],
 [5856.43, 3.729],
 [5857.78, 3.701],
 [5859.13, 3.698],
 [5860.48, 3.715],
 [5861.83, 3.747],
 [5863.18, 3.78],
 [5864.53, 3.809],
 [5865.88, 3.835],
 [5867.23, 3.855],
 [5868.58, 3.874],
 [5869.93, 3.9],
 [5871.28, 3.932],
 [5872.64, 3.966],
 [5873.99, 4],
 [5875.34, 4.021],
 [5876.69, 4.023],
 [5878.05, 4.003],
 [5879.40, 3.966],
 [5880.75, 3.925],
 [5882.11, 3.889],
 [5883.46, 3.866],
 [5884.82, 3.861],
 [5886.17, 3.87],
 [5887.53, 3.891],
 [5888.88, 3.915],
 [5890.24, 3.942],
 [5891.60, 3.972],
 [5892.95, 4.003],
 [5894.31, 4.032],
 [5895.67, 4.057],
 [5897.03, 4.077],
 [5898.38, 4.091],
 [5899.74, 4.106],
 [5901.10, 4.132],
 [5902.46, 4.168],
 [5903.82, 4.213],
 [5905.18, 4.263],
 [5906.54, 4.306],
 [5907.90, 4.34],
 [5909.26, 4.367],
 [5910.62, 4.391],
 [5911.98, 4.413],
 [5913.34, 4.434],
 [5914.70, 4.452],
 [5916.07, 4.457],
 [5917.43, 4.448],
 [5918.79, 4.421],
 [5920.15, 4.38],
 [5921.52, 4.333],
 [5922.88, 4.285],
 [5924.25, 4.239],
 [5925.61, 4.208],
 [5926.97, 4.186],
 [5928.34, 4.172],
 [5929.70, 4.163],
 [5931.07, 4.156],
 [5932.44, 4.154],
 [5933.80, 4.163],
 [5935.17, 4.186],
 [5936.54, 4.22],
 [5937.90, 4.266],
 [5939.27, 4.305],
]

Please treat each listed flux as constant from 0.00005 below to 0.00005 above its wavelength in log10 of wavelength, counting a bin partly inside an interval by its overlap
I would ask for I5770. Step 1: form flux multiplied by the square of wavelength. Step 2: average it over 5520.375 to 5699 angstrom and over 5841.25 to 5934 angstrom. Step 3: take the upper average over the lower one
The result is 1.29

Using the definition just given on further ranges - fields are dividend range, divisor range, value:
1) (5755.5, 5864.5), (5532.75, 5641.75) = 1.23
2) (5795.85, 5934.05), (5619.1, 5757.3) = 1.26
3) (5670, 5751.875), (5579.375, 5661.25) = 1.05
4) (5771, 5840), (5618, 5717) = 1.16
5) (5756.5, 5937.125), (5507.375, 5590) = 1.30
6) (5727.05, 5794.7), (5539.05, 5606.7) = 1.07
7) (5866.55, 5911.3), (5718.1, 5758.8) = 1.41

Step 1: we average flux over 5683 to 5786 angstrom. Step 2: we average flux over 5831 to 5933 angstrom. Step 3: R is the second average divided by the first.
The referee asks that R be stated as 1.20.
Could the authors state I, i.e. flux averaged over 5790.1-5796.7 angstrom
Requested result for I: 3.82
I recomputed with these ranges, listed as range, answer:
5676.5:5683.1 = 3.78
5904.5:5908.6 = 4.3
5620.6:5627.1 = 3.55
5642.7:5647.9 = 3.16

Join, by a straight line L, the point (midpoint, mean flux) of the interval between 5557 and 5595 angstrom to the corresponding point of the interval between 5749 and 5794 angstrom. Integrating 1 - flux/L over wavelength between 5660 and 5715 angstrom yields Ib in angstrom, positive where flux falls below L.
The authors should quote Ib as -4.6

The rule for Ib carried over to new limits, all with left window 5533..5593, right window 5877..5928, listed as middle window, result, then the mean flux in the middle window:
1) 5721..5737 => 1.79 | 3.32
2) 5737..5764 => 6.91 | 2.82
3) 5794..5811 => 0.44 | 3.82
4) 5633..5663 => 1.45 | 3.37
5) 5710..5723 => 0.73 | 3.5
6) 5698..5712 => 0.31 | 3.6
